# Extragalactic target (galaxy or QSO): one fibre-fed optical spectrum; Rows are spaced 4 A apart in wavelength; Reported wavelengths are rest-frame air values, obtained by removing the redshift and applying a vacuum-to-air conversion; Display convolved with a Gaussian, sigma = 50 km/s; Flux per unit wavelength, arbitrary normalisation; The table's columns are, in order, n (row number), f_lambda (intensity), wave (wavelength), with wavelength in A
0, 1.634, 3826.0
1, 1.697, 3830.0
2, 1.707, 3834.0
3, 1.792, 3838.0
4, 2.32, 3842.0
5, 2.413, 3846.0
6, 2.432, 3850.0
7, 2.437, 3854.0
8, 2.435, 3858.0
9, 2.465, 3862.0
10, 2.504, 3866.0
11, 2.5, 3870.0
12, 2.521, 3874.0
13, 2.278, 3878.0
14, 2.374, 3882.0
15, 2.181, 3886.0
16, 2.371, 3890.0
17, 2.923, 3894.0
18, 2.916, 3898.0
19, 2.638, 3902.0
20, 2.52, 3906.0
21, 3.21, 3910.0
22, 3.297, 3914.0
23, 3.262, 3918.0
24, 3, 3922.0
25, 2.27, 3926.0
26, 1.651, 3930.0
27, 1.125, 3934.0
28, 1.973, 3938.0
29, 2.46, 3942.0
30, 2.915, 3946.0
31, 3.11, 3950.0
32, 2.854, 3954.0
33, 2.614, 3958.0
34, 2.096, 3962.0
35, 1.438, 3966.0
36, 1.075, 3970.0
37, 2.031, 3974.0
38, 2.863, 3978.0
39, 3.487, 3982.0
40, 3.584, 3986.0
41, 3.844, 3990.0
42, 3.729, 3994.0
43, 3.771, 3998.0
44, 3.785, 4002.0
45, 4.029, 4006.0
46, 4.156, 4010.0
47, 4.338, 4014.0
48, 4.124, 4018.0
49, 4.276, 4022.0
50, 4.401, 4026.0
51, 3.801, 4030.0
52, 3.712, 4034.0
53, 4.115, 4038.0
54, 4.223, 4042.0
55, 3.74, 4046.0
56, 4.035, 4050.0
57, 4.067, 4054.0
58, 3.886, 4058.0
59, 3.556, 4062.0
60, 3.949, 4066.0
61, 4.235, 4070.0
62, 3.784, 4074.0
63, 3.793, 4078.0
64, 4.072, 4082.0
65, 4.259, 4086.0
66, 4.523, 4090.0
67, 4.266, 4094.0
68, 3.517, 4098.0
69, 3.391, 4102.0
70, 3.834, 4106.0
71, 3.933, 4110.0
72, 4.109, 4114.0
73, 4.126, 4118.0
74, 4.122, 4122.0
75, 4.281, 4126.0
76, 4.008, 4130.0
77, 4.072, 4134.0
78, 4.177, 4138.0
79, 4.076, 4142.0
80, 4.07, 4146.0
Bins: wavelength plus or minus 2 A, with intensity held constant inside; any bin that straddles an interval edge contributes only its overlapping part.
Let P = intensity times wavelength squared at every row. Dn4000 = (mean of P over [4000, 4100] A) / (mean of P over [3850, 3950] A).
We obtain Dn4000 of 1.72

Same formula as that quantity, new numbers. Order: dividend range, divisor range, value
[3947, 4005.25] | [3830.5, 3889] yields 1.34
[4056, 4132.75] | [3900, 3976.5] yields 1.80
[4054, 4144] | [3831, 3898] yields 1.91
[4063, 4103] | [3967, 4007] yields 1.32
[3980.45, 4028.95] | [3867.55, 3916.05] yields 1.59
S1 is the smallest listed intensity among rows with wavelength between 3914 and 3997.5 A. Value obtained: 1.075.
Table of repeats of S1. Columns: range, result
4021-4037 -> 3.712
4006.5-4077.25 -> 3.556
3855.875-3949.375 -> 1.125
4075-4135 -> 3.391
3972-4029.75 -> 2.031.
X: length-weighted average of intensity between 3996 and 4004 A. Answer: 3.78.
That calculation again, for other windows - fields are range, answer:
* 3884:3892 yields 2.28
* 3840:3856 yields 2.4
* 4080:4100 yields 4.13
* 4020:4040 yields 4.06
